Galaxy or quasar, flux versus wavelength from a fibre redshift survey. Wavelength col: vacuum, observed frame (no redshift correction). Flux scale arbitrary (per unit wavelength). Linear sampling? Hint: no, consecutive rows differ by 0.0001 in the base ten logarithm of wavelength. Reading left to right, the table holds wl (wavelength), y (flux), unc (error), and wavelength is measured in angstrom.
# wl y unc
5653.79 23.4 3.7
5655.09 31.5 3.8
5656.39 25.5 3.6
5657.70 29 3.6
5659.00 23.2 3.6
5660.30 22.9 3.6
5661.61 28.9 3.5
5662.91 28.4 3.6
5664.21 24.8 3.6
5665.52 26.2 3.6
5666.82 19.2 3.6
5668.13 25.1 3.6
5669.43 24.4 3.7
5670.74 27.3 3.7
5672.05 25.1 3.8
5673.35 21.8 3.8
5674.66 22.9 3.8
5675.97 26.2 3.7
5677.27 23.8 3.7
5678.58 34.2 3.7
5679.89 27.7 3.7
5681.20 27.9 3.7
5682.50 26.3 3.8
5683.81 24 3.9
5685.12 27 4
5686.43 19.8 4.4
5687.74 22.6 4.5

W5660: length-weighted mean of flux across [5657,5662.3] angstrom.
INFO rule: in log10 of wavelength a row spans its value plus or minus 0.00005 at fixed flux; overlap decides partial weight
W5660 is 26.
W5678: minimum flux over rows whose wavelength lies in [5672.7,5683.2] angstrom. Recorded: 21.8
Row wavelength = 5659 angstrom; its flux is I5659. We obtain 23.2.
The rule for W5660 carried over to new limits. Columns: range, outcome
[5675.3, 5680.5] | 28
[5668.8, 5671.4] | 25.8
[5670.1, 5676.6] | 24.6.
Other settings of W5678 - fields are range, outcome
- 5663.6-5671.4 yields 19.2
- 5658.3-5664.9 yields 22.9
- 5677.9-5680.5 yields 27.7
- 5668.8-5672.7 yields 24.4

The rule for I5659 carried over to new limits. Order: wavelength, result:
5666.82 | 19.2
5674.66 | 22.9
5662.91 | 28.4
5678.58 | 34.2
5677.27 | 23.8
